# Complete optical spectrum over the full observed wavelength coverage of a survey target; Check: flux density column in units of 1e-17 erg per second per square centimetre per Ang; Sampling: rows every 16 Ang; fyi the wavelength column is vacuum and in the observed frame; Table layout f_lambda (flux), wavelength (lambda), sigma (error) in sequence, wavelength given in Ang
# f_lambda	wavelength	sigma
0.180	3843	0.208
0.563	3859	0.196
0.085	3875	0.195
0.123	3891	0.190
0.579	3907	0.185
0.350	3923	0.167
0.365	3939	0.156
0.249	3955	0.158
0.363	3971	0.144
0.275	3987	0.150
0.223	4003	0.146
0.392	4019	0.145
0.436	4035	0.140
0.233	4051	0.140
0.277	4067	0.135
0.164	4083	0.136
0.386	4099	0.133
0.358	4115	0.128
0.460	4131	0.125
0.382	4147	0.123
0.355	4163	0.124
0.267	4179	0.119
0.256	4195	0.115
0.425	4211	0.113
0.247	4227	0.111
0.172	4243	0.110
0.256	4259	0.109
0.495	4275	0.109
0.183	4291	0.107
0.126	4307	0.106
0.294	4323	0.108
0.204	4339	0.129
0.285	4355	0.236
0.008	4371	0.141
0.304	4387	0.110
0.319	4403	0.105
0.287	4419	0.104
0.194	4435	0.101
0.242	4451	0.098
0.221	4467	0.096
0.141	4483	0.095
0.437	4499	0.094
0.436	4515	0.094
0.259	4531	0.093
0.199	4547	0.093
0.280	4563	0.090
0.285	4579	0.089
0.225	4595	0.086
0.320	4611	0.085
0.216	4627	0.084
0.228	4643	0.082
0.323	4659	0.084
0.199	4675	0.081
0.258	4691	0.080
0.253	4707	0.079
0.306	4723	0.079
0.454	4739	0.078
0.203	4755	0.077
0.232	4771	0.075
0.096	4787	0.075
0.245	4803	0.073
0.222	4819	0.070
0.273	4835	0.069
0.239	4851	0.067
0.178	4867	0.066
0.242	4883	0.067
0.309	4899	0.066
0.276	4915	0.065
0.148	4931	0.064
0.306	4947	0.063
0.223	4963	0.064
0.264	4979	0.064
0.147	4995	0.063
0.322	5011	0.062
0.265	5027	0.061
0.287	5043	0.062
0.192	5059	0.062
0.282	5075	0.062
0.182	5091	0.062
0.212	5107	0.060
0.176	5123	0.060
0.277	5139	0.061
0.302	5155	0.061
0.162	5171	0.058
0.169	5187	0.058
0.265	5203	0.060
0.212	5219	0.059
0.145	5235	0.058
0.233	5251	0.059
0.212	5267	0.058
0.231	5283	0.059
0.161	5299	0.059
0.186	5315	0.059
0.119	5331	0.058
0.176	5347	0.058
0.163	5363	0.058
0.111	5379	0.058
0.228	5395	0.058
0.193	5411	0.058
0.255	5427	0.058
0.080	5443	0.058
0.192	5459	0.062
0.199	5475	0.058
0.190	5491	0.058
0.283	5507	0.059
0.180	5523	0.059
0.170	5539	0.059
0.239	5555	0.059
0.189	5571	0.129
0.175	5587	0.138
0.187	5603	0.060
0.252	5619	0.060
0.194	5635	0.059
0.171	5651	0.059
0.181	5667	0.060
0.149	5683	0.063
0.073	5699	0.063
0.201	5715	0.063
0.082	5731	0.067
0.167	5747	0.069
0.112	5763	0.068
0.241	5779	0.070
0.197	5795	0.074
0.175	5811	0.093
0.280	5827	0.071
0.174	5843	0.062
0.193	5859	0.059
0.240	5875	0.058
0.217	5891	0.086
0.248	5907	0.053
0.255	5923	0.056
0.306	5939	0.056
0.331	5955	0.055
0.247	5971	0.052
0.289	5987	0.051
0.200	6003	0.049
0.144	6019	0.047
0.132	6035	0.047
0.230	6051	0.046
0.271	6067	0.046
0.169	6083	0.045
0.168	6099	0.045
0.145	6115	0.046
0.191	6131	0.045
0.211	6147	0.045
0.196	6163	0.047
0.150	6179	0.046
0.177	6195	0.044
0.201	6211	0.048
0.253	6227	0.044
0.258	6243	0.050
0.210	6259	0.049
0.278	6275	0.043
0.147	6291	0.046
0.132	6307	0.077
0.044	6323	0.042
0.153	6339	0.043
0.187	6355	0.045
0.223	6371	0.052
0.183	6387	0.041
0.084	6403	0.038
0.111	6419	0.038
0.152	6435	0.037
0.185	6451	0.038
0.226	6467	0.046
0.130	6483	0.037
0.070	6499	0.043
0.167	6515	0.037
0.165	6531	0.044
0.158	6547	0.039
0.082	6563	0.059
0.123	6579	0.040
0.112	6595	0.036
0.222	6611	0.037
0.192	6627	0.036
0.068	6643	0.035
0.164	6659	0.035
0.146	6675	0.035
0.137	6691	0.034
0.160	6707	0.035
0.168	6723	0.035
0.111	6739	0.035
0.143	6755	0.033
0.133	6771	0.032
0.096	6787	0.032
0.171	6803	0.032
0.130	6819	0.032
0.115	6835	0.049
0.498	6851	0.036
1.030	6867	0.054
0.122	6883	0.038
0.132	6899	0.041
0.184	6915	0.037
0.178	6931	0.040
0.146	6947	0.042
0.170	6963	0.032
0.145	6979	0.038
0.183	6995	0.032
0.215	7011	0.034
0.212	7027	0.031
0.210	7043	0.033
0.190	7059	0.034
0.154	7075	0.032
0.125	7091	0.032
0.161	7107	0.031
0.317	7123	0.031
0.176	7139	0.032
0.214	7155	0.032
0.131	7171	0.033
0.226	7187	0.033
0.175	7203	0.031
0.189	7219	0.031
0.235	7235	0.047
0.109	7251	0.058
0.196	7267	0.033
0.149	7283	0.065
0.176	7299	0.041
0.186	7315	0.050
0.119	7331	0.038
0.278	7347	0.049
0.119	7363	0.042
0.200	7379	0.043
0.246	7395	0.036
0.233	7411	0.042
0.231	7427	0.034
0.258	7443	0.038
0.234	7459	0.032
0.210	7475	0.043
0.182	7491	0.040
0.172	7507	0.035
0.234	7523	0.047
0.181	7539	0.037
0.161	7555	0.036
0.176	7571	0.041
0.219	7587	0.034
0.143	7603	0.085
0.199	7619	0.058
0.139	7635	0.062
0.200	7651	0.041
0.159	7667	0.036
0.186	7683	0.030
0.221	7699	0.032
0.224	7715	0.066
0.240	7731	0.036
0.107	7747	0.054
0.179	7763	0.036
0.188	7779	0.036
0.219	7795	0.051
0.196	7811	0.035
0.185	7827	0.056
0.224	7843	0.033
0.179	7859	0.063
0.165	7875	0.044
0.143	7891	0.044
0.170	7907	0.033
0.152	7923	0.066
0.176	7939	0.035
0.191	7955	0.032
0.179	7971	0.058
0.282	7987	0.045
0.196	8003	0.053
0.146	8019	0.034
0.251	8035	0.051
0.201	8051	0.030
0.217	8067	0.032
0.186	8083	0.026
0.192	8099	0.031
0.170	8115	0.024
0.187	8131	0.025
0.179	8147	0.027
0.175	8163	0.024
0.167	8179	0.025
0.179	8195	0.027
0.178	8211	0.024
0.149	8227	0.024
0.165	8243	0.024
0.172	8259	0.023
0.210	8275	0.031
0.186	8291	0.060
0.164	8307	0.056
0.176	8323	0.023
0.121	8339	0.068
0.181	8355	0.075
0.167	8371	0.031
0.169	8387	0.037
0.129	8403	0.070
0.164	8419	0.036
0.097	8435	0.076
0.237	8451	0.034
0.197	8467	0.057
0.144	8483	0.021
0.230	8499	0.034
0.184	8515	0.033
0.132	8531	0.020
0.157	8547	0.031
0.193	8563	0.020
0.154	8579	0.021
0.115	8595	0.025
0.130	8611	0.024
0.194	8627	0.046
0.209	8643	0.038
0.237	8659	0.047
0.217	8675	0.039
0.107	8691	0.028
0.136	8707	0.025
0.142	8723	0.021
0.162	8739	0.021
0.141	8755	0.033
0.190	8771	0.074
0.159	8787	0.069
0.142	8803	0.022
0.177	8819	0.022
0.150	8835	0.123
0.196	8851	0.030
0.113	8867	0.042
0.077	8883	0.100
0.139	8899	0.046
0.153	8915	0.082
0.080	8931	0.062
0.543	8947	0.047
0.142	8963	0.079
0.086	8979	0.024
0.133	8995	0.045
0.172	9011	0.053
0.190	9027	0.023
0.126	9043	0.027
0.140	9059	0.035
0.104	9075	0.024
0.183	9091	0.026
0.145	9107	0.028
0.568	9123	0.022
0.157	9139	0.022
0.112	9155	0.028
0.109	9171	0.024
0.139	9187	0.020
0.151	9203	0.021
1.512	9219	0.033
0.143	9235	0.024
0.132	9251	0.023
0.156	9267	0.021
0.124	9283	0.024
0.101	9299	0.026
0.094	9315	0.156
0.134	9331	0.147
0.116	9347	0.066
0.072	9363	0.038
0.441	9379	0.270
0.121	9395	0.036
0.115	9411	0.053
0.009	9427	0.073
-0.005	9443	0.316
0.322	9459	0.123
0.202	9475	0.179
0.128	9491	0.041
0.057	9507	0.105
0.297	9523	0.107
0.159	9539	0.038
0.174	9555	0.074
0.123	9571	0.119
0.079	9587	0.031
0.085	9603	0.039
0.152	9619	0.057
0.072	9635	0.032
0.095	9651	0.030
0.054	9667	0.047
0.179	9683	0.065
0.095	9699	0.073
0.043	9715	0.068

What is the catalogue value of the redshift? 0.840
